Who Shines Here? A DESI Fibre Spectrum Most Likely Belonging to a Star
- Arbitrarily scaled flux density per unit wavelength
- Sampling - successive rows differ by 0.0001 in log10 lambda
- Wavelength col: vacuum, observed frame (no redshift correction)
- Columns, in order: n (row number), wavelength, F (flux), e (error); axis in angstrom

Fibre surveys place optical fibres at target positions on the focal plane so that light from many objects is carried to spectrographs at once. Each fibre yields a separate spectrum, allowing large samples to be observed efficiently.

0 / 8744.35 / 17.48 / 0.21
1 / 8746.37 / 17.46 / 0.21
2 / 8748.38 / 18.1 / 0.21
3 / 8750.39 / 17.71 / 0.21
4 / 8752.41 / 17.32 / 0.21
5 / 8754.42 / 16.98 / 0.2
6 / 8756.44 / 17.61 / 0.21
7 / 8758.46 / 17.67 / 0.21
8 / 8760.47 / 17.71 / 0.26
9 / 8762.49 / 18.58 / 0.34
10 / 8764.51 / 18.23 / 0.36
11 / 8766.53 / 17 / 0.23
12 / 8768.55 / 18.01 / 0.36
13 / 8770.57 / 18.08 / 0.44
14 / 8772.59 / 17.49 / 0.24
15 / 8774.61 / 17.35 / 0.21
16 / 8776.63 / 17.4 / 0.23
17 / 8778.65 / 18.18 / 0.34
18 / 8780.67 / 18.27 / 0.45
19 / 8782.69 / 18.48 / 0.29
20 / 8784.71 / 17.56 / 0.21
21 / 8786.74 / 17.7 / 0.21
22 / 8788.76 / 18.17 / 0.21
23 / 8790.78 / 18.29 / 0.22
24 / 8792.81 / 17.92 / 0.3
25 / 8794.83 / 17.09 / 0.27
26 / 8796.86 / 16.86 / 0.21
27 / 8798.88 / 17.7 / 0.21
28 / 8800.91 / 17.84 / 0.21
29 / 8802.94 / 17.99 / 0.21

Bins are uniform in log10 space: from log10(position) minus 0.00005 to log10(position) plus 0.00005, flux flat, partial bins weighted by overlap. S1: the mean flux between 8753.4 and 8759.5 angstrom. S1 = 17.4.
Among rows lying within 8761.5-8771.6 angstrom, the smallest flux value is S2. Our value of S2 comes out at 17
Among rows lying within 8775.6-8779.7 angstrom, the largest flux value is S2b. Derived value 18.18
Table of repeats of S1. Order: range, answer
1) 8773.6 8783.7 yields 17.9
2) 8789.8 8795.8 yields 17.8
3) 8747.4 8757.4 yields 17.5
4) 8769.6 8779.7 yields 17.7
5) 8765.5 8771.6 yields 17.7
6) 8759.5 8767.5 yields 17.9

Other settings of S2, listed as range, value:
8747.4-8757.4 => 16.98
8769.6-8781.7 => 17.35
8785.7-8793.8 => 17.7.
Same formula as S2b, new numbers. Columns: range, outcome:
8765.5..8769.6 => 18.01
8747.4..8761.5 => 18.1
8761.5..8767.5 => 18.58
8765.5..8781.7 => 18.27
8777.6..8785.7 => 18.48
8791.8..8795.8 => 17.92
